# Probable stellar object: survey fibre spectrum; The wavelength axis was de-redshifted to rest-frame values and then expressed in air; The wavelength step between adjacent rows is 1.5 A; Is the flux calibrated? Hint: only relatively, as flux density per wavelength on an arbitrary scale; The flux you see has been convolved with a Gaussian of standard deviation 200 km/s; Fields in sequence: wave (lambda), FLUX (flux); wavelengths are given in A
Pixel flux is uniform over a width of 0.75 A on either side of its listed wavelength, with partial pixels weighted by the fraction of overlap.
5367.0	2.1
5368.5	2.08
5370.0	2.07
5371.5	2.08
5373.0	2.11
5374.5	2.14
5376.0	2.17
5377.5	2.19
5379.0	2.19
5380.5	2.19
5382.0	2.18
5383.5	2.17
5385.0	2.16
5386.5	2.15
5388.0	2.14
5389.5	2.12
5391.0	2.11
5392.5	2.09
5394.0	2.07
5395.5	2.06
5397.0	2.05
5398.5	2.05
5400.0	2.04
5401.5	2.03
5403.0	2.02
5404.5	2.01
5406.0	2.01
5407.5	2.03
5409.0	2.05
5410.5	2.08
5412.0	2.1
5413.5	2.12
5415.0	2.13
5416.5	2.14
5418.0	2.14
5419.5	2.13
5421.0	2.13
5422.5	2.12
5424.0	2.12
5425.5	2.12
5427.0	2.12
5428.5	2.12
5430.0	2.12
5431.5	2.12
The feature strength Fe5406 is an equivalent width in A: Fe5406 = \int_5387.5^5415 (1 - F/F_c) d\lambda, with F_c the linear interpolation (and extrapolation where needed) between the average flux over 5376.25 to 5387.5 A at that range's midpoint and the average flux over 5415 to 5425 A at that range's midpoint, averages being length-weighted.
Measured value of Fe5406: 1.1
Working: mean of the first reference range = 2.17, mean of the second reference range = 2.13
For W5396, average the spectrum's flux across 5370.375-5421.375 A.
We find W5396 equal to 2.1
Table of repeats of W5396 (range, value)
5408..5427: 2.11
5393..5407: 2.04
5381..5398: 2.12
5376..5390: 2.17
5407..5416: 2.09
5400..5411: 2.03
